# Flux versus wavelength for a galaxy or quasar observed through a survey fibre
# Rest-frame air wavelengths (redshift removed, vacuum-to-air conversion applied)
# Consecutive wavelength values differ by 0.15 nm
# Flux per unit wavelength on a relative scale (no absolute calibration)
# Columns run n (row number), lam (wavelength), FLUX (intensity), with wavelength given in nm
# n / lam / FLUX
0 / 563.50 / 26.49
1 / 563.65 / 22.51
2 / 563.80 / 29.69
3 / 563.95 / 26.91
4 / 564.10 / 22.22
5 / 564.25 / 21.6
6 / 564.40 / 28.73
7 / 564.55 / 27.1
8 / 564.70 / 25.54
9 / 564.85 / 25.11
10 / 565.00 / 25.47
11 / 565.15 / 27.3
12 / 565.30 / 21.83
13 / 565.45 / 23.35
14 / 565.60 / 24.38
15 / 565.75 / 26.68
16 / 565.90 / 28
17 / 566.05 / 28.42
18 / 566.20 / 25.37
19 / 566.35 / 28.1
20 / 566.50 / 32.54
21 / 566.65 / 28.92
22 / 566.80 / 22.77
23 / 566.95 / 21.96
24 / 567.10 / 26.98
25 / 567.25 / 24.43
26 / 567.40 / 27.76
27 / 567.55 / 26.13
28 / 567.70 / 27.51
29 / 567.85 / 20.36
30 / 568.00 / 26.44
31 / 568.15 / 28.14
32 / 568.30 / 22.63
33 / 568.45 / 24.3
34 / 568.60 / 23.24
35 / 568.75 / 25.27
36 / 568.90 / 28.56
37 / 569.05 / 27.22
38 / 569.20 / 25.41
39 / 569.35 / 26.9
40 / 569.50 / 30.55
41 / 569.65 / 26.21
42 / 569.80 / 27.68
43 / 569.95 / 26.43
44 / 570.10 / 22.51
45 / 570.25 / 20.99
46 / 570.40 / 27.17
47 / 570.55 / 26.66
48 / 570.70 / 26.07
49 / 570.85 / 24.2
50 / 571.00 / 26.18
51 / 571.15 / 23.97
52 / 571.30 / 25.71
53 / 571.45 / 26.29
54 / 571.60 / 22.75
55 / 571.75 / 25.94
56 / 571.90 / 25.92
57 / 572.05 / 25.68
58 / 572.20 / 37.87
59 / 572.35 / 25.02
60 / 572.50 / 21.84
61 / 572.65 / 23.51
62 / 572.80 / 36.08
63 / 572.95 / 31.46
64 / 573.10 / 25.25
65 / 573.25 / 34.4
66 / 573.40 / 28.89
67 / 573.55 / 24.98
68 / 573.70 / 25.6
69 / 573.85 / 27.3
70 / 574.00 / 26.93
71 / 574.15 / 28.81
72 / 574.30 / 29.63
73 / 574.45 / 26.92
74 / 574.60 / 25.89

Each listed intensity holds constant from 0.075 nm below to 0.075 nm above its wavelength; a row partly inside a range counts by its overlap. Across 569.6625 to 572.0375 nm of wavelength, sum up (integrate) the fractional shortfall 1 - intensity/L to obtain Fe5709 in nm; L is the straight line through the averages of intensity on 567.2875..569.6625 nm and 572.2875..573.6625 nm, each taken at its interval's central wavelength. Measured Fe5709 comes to 0.15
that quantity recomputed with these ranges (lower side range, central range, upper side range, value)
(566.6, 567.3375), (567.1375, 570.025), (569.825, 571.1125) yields -0.123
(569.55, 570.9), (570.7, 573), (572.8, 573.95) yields 0.036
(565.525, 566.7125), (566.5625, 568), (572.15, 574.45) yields 0.131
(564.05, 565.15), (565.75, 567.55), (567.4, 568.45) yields -0.105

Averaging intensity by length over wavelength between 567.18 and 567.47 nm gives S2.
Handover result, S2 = 26.1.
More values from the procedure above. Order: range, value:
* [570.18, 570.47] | 24.1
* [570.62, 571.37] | 25.2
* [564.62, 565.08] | 25.4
